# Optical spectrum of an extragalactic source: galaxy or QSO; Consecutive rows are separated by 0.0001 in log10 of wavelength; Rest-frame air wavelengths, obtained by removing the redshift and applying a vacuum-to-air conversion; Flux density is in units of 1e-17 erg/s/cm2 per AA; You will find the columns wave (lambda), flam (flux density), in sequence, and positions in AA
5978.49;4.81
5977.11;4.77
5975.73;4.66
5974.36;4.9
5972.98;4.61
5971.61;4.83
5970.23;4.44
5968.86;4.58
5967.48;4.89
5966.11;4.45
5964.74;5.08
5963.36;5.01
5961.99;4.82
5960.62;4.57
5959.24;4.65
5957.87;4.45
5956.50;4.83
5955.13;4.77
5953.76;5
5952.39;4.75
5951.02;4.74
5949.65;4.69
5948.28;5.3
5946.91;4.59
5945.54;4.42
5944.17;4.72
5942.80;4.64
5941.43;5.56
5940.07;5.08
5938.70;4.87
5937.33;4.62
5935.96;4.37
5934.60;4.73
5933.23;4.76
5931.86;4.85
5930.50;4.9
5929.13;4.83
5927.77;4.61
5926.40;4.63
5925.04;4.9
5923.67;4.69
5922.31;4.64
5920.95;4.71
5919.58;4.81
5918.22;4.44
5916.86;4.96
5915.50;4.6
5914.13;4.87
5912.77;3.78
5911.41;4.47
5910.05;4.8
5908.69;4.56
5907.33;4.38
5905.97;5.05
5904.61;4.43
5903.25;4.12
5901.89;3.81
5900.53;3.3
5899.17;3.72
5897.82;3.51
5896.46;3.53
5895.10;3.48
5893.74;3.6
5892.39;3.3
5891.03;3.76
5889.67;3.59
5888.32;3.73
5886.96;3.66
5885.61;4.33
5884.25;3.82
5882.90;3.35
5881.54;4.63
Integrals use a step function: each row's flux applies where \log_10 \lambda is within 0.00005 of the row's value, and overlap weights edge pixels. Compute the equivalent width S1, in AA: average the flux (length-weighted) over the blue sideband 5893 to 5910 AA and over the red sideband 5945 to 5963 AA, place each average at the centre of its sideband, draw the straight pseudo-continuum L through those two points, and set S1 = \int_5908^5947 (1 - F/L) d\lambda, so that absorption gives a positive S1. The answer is -3.09 AA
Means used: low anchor 3.99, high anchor 4.75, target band 4.71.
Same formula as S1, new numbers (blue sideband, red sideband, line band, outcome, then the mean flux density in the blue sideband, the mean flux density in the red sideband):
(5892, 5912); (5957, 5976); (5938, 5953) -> -1.23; 4.01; 4.71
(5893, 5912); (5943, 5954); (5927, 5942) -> -0.93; 4.05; 4.76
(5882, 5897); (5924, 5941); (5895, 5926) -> -0.98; 3.66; 4.77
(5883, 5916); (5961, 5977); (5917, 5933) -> -1.74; 3.99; 4.75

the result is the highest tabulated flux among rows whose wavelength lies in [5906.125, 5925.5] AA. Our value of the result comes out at 4.96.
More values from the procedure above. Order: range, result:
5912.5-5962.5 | 5.56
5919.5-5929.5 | 4.9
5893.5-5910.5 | 5.05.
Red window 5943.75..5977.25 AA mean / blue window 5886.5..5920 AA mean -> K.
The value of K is 1.16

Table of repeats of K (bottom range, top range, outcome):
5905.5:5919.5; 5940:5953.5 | 1.05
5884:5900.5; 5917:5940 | 1.29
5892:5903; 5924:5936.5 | 1.33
